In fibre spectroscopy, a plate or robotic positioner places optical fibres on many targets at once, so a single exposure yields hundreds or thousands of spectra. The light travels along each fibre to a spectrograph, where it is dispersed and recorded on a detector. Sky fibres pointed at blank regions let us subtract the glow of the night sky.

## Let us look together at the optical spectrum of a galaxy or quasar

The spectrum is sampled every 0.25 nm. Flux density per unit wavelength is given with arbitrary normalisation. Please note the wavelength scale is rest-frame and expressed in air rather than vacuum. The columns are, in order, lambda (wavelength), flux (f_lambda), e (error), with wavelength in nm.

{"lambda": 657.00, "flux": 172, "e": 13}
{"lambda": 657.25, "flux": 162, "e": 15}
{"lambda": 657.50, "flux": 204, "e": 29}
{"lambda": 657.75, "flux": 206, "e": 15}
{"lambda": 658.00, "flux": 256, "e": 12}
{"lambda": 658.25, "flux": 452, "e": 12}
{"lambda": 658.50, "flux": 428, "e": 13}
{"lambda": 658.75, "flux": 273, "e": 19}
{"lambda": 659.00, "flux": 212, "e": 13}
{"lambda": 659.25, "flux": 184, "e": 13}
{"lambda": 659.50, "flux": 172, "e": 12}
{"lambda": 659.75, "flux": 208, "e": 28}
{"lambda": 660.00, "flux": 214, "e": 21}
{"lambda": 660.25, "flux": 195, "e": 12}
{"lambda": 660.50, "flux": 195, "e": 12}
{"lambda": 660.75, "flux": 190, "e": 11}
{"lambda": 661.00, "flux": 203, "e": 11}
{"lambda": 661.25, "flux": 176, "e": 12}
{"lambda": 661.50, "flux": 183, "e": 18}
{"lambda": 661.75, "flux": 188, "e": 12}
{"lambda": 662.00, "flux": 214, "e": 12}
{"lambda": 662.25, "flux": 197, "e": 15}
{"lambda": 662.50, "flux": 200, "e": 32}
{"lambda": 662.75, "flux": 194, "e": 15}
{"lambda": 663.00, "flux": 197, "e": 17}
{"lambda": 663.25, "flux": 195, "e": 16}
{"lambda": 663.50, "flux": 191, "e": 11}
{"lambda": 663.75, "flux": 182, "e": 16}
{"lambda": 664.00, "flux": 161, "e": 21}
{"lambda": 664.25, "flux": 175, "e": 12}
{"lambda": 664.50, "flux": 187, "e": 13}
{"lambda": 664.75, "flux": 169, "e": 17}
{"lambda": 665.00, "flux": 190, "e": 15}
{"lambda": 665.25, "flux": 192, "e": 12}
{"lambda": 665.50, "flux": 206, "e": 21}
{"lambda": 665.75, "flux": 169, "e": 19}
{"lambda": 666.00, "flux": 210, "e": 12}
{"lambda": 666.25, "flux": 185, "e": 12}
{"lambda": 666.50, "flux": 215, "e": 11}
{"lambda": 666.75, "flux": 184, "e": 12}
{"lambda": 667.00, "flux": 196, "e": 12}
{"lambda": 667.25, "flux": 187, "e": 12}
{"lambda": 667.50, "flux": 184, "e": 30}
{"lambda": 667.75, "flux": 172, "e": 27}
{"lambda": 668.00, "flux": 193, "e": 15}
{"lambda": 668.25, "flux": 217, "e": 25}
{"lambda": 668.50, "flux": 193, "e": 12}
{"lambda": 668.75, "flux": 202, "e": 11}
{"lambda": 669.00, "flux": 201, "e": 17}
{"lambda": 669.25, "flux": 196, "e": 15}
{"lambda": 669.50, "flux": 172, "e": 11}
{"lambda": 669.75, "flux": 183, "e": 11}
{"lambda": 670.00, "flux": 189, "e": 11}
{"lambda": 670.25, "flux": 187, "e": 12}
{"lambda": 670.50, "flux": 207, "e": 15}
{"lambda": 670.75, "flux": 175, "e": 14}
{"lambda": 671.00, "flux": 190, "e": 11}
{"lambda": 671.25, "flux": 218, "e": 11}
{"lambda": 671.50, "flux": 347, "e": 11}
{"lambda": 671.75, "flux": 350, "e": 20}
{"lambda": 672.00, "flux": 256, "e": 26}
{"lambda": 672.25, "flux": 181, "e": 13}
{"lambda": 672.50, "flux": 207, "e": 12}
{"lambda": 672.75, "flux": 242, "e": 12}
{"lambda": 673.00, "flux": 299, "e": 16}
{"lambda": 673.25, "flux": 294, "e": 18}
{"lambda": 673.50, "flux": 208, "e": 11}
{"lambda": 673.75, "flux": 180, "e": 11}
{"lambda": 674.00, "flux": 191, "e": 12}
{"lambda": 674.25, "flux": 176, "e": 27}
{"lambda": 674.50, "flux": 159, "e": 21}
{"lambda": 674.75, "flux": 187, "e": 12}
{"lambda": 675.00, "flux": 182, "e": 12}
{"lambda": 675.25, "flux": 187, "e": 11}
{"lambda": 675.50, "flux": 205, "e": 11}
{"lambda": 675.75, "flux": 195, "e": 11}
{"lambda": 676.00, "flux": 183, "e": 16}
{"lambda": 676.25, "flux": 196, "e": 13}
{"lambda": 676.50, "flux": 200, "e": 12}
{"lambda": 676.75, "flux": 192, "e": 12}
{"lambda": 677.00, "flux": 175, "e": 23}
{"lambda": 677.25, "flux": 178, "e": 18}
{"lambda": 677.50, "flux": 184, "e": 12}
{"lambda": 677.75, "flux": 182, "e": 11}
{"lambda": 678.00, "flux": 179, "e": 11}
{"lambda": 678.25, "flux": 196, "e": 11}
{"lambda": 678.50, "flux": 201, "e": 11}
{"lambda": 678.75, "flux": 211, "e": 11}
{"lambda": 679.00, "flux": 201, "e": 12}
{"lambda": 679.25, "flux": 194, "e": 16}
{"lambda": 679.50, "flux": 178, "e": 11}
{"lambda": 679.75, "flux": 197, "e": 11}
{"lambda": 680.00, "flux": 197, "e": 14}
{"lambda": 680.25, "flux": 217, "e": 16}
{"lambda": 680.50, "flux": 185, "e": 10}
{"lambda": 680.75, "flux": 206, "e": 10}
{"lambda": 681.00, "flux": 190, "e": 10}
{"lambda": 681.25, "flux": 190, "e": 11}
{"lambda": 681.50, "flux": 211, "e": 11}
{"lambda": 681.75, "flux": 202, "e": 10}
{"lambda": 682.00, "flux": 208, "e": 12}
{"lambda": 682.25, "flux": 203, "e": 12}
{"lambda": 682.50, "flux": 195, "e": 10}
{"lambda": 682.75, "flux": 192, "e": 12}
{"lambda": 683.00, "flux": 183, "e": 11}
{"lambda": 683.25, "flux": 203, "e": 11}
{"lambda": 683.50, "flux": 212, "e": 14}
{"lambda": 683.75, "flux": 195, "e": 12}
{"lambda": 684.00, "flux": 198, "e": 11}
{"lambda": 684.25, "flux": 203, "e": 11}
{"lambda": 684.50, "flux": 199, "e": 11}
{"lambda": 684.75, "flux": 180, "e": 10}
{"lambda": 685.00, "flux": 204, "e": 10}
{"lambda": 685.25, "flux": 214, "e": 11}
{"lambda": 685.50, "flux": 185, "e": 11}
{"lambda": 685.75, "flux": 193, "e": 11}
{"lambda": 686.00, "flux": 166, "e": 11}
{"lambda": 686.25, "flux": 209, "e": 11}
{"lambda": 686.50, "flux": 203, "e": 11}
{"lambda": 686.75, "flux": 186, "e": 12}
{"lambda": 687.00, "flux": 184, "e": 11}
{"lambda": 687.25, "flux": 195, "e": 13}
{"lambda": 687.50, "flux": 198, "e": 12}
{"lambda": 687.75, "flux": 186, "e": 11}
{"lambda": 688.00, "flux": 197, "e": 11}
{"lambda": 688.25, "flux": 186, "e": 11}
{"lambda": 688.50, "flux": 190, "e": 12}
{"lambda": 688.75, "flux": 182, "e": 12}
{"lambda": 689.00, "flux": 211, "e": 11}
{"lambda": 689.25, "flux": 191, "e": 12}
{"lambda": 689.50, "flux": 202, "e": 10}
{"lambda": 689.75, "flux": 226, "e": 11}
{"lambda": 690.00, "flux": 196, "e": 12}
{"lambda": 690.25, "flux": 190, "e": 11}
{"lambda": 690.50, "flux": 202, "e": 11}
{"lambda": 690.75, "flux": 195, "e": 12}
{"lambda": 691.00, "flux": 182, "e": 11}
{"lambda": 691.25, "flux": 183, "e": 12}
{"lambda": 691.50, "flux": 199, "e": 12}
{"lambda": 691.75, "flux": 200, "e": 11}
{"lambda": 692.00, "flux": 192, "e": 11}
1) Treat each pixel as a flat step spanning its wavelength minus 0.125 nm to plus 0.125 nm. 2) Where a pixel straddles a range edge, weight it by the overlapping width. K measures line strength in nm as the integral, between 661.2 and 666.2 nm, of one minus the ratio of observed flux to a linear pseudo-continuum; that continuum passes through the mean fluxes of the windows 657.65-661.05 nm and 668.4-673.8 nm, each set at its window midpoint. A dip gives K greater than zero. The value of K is 0.99 nm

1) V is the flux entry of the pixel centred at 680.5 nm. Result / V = 185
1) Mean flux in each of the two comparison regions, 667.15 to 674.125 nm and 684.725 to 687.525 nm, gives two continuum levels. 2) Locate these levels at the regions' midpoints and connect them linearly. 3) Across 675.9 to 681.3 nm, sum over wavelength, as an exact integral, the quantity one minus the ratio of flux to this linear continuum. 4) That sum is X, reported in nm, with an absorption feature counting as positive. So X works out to 0.303 nm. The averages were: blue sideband 215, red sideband 193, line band 192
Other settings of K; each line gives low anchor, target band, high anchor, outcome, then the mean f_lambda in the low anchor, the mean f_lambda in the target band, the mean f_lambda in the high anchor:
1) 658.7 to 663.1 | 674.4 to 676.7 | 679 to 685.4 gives 0.112 nm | 198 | 189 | 198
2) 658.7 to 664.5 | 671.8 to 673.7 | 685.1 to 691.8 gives -0.474 nm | 194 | 243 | 194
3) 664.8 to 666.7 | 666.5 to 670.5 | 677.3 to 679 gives 0.036 nm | 194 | 192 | 192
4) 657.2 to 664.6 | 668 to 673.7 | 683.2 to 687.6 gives -0.436 nm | 214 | 222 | 196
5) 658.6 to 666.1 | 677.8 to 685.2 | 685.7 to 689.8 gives -0.134 nm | 195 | 198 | 194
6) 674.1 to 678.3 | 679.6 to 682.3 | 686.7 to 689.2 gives -0.176 nm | 185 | 200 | 192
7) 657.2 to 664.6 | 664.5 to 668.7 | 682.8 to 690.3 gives 0.366 nm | 214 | 191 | 196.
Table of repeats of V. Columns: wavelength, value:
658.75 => 273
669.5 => 172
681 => 190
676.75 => 192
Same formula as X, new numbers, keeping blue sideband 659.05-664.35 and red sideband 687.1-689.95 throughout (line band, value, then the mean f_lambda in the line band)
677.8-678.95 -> -0.01 nm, 196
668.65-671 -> 0.04 nm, 190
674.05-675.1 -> 0.09 nm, 177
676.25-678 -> 0.08 nm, 186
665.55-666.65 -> -0.02 nm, 195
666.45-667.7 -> 0.01 nm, 191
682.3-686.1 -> 0.01 nm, 195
